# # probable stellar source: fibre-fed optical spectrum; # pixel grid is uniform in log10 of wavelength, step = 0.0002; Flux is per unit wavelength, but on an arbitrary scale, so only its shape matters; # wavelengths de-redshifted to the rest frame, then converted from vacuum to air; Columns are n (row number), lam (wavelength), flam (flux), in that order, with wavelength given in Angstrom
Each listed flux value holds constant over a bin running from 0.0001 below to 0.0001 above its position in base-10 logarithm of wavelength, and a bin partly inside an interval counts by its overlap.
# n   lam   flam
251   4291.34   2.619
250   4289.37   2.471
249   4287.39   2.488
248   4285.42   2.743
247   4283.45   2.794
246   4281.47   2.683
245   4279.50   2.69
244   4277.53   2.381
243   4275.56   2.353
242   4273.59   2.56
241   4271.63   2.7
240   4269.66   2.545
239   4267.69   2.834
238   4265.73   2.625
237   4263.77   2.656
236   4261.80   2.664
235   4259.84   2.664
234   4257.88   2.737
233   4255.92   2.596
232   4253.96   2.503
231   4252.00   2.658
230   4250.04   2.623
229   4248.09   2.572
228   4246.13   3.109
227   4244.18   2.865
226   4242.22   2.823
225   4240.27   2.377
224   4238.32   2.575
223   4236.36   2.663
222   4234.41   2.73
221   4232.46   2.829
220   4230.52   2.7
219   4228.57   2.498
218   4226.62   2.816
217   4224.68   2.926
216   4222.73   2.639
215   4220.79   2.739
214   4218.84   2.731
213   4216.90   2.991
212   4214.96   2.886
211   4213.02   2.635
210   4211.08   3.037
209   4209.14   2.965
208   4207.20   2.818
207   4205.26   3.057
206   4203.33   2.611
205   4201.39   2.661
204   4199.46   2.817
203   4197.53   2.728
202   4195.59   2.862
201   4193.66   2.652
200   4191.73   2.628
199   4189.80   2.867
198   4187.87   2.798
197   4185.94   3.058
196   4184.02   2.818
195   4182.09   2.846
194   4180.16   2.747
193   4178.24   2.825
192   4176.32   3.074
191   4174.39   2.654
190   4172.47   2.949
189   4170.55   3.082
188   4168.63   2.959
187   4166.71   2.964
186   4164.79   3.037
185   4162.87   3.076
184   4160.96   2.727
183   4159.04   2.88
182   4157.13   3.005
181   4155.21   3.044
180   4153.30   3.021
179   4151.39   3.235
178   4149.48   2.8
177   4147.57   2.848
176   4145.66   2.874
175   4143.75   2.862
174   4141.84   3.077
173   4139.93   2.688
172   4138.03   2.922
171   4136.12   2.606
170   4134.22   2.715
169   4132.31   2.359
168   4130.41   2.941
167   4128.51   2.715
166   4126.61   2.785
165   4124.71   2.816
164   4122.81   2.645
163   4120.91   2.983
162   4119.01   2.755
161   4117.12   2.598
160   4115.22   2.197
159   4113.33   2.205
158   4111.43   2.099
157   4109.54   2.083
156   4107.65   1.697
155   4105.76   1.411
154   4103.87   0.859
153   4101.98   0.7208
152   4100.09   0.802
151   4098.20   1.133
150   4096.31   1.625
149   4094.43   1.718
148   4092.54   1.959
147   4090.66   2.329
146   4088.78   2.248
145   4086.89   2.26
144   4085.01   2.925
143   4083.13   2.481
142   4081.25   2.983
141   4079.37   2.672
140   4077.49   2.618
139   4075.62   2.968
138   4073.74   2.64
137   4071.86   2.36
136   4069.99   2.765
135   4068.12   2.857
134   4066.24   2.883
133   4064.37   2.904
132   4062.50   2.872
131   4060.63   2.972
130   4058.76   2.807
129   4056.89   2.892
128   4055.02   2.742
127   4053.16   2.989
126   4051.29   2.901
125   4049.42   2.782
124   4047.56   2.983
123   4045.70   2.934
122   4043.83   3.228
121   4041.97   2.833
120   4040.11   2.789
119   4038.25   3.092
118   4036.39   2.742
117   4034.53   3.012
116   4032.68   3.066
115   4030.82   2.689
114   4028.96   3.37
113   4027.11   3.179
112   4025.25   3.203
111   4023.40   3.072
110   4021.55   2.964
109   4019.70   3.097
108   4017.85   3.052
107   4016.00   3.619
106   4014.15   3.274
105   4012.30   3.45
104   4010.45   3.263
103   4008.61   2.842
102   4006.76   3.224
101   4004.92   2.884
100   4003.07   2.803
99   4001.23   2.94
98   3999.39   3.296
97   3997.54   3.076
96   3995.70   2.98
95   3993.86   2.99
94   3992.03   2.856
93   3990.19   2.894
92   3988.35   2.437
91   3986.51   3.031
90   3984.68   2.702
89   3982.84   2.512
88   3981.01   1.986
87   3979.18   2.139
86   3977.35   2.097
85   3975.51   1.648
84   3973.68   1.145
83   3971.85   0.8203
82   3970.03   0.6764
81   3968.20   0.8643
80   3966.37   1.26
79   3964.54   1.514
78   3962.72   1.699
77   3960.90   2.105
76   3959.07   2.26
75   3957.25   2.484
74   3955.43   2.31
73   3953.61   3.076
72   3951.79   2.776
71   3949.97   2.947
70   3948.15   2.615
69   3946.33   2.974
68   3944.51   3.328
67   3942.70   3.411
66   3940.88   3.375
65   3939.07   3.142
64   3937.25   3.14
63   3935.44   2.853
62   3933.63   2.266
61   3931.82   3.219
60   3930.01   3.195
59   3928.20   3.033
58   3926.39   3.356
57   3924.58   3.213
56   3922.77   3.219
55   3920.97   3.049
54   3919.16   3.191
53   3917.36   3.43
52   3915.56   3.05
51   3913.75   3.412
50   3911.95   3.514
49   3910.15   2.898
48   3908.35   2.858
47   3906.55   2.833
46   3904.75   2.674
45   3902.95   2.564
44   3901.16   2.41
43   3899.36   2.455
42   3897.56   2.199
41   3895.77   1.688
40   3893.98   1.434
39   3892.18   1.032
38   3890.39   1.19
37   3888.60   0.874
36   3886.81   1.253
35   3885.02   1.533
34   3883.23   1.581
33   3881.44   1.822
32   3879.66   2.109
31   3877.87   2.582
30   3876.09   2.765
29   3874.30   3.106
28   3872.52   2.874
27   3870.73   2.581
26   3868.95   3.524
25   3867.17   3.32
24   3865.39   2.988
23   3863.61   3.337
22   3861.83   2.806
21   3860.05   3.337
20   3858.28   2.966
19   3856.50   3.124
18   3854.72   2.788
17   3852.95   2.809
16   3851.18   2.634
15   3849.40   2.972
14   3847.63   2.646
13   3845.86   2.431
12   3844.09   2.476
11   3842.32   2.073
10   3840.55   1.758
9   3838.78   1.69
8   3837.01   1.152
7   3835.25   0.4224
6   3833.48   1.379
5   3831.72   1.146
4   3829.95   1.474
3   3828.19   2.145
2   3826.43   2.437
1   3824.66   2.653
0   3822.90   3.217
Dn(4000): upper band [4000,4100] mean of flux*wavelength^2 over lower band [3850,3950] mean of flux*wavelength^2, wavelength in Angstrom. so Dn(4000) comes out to 1.11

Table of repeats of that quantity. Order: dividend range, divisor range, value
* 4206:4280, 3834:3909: 1.40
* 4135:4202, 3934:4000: 1.31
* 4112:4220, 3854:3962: 1.19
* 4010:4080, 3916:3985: 1.24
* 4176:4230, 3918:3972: 1.23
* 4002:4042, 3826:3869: 1.41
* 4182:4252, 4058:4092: 1.11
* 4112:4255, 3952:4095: 1.14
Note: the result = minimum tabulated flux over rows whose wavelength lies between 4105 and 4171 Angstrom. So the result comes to 1.411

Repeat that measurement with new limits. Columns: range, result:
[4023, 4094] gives 1.959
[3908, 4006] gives 0.6764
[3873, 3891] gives 0.874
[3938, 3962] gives 2.105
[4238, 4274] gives 2.377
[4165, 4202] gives 2.628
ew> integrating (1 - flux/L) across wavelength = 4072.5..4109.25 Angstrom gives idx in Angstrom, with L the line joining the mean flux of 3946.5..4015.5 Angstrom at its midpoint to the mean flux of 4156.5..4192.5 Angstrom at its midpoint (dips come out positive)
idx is 9.38 Angstrom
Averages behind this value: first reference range 2.44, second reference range 2.89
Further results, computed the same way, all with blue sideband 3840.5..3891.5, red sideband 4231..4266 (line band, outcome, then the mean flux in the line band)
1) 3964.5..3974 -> 5.8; 0.997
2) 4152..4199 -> -4.3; 2.89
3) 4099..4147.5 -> 5.2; 2.34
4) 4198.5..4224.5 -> -1.5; 2.82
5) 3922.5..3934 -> -2.6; 3.1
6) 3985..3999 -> -1.9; 2.9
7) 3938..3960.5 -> -3.0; 2.87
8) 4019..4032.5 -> -2.7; 3.08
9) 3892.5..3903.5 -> 2.0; 2.05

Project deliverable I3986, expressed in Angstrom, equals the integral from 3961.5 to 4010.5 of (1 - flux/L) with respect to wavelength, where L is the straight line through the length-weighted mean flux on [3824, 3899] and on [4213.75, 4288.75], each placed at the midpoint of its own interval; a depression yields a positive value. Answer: 1.4 Angstrom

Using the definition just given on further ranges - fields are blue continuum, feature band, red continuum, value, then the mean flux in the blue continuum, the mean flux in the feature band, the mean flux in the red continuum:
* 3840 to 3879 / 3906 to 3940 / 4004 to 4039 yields -2.0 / 2.82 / 3.1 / 3.11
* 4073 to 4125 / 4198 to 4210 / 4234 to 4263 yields -1.4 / 2.15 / 2.82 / 2.68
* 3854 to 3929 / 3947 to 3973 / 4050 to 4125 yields 5.9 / 2.62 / 1.96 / 2.36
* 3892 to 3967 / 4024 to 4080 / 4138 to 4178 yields -1.1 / 2.72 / 2.89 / 2.94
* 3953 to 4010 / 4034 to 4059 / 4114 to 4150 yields -4.1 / 2.31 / 2.91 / 2.74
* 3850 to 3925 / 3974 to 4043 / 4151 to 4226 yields -4.5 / 2.59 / 2.88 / 2.87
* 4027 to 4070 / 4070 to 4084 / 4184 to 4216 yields 1.1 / 2.93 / 2.68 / 2.82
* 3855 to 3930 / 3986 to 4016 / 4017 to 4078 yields -2.2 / 2.62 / 3.03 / 2.92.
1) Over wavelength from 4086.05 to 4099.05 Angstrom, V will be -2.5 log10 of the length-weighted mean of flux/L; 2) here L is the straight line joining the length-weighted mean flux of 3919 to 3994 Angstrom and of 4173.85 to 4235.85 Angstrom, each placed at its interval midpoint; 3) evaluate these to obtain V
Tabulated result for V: 0.37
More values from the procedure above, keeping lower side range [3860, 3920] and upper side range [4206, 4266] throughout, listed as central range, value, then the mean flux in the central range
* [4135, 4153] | -0.084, 2.88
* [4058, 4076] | -0.073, 2.8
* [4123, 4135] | -0.023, 2.72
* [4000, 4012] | -0.175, 3.03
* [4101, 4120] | 0.381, 1.86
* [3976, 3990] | 0.063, 2.42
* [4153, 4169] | -0.110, 2.97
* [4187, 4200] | -0.023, 2.76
